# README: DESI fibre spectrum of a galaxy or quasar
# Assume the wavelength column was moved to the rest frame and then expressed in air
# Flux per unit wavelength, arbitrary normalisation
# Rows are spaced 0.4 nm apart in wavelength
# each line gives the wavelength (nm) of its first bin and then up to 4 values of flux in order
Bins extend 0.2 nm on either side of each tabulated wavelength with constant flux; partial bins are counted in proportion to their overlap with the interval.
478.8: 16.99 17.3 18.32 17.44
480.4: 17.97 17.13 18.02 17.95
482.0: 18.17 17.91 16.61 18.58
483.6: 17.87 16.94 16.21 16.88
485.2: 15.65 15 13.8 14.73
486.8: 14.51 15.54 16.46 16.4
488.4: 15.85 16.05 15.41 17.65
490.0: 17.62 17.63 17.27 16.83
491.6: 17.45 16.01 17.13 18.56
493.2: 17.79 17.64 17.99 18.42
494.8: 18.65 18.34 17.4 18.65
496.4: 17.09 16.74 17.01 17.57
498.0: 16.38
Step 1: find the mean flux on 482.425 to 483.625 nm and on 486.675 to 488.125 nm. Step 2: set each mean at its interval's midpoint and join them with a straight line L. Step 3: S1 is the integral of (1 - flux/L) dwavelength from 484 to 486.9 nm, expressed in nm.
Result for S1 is 0.22 nm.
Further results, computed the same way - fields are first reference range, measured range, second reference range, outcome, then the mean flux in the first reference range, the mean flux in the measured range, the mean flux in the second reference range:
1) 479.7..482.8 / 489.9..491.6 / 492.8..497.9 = 0.04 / 17.7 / 17.3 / 17.8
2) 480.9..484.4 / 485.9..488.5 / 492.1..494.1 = 0.34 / 17.6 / 15.4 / 17.7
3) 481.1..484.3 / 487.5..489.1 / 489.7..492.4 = 0.11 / 17.7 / 16.1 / 17.2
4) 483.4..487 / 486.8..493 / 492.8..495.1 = 0.12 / 15.7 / 16.7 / 18.1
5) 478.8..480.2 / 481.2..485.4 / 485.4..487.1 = -0.38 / 17.6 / 17.3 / 14.6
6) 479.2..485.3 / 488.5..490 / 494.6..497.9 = 0.09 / 17.5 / 16.5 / 17.6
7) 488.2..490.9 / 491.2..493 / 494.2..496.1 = 0.02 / 16.8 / 17.2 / 18.3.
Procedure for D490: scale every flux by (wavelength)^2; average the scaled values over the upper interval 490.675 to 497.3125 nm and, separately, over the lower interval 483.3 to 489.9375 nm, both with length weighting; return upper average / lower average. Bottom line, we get 1.13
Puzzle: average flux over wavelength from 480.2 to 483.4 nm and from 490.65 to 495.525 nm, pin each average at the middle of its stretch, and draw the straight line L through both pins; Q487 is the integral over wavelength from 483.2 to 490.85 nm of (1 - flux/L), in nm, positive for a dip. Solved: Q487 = 0.65 nm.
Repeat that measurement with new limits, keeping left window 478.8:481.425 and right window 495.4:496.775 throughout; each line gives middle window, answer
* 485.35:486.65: 0.23 nm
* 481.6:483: 0.00 nm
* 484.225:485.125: 0.06 nm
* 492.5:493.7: -0.02 nm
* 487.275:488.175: 0.07 nm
